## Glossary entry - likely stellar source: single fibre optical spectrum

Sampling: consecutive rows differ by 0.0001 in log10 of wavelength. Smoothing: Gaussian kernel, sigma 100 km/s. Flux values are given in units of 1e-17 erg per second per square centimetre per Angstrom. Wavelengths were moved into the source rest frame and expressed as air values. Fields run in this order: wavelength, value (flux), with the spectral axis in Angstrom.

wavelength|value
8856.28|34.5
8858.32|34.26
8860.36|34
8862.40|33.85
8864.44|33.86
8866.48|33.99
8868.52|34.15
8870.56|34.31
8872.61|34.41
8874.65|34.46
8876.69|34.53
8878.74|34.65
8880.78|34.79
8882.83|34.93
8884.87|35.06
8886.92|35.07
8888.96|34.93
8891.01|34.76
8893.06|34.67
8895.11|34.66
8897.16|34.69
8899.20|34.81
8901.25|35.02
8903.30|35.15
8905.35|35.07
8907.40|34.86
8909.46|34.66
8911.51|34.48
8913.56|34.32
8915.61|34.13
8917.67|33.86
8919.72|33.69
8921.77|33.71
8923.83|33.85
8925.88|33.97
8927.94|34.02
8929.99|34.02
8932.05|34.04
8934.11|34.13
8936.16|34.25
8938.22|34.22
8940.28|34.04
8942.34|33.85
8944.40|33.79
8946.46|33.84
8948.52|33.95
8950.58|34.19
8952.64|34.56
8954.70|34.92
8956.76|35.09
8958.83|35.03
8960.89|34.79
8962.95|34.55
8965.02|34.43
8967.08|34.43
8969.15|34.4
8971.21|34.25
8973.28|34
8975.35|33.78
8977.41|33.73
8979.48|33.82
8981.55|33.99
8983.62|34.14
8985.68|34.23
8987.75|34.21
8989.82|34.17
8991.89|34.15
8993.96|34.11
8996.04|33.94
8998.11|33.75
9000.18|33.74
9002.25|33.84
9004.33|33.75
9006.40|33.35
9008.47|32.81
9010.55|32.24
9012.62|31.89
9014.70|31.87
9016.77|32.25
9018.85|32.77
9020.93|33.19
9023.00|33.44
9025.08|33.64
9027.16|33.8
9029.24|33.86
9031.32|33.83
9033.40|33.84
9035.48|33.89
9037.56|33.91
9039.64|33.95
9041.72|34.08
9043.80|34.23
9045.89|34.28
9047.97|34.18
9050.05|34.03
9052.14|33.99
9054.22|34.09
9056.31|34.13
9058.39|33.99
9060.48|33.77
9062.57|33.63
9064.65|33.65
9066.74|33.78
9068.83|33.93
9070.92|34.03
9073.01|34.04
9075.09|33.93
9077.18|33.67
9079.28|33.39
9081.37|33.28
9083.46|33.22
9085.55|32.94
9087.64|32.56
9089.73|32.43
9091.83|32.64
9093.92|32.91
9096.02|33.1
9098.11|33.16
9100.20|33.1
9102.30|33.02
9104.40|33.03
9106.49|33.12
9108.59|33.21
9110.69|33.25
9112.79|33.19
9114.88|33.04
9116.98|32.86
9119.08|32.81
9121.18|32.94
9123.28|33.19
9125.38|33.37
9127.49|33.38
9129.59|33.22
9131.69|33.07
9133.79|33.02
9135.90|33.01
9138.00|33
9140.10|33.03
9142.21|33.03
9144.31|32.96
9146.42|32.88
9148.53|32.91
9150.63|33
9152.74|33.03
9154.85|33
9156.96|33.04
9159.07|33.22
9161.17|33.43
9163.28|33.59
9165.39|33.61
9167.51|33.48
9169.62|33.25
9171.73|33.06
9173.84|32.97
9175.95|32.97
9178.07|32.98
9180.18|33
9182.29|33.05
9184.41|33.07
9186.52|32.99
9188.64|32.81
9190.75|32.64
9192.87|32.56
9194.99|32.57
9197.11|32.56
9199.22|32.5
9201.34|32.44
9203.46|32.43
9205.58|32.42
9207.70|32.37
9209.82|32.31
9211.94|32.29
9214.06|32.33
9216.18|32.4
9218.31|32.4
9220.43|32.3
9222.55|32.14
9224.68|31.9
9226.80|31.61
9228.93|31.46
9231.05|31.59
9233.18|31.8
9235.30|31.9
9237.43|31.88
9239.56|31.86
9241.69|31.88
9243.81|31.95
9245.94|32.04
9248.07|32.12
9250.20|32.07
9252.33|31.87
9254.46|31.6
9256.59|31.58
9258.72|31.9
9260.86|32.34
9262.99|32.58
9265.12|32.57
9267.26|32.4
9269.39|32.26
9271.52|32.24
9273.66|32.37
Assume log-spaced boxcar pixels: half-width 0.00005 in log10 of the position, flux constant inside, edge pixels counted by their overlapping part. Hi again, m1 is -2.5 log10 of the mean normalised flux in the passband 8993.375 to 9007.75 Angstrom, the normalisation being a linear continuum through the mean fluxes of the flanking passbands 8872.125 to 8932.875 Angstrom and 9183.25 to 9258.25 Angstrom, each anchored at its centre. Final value 0.002 mag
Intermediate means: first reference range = 34.5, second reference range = 32.2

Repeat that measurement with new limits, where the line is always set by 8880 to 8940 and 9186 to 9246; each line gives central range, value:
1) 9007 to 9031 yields 0.02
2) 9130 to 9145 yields -0.01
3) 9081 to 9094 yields 0.01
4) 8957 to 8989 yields -0.01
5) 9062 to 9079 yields -0.02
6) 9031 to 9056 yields -0.02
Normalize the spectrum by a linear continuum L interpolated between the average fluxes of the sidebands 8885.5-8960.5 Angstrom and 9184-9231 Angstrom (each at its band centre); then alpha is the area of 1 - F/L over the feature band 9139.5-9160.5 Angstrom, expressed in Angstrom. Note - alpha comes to -0.2 Angstrom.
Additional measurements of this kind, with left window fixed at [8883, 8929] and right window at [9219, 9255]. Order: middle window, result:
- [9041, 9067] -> -0.50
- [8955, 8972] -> -0.28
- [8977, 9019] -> 0.41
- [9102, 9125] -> -0.13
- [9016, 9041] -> 0.00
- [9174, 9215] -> -0.54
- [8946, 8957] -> -0.08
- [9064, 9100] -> -0.21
